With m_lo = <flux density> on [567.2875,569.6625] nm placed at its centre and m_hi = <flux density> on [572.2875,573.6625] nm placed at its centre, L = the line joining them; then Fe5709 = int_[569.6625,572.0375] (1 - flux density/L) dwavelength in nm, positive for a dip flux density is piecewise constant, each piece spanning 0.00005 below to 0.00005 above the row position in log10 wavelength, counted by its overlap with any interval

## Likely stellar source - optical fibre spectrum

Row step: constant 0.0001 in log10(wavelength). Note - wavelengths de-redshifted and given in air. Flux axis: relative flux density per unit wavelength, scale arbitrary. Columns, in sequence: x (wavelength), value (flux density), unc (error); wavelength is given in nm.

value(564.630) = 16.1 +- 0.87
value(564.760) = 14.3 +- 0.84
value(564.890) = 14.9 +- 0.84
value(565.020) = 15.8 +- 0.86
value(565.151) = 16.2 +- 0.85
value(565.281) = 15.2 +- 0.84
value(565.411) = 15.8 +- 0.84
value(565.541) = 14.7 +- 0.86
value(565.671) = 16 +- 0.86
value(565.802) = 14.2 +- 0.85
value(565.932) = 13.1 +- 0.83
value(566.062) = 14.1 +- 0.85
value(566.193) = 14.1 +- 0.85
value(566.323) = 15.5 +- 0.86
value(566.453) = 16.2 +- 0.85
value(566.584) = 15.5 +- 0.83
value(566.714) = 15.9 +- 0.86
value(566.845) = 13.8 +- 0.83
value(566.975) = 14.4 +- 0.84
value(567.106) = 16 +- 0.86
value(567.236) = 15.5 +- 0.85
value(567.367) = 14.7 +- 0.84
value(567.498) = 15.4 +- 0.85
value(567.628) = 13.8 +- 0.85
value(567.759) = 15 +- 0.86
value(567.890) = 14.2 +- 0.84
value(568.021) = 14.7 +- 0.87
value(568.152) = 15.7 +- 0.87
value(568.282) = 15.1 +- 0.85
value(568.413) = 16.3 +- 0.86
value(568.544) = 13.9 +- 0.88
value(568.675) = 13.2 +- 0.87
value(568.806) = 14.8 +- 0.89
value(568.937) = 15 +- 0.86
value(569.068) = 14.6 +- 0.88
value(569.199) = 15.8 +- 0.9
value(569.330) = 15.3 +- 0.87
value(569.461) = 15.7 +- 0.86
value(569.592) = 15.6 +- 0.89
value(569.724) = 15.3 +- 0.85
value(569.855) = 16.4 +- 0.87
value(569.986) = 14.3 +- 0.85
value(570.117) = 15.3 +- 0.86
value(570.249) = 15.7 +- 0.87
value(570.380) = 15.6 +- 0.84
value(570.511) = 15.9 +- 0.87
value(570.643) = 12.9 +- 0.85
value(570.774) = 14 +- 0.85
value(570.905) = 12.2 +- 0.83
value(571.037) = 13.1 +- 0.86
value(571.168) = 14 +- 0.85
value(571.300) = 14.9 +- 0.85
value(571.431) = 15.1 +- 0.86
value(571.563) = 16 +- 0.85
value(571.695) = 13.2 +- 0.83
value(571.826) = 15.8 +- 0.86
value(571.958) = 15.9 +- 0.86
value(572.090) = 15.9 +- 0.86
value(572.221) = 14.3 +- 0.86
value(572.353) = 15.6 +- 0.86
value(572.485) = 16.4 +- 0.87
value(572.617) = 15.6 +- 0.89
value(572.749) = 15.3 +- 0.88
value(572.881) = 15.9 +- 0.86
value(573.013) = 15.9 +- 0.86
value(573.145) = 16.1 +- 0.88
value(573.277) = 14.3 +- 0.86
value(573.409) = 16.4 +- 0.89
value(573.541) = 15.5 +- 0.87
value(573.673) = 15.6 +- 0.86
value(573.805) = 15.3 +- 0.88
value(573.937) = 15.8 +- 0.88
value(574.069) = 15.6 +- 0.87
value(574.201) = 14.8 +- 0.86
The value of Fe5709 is 0.09 nm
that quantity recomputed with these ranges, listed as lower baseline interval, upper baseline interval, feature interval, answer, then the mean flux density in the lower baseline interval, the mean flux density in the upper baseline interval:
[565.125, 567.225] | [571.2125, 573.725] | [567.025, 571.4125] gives 0.11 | 15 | 15.4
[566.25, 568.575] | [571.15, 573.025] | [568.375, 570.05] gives 0.01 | 15.1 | 15.3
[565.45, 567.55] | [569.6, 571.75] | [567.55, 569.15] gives 0.01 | 15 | 14.6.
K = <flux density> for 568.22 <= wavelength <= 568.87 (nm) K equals 14.6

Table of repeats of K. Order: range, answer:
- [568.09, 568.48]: 15.7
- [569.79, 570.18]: 15.4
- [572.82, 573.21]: 16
